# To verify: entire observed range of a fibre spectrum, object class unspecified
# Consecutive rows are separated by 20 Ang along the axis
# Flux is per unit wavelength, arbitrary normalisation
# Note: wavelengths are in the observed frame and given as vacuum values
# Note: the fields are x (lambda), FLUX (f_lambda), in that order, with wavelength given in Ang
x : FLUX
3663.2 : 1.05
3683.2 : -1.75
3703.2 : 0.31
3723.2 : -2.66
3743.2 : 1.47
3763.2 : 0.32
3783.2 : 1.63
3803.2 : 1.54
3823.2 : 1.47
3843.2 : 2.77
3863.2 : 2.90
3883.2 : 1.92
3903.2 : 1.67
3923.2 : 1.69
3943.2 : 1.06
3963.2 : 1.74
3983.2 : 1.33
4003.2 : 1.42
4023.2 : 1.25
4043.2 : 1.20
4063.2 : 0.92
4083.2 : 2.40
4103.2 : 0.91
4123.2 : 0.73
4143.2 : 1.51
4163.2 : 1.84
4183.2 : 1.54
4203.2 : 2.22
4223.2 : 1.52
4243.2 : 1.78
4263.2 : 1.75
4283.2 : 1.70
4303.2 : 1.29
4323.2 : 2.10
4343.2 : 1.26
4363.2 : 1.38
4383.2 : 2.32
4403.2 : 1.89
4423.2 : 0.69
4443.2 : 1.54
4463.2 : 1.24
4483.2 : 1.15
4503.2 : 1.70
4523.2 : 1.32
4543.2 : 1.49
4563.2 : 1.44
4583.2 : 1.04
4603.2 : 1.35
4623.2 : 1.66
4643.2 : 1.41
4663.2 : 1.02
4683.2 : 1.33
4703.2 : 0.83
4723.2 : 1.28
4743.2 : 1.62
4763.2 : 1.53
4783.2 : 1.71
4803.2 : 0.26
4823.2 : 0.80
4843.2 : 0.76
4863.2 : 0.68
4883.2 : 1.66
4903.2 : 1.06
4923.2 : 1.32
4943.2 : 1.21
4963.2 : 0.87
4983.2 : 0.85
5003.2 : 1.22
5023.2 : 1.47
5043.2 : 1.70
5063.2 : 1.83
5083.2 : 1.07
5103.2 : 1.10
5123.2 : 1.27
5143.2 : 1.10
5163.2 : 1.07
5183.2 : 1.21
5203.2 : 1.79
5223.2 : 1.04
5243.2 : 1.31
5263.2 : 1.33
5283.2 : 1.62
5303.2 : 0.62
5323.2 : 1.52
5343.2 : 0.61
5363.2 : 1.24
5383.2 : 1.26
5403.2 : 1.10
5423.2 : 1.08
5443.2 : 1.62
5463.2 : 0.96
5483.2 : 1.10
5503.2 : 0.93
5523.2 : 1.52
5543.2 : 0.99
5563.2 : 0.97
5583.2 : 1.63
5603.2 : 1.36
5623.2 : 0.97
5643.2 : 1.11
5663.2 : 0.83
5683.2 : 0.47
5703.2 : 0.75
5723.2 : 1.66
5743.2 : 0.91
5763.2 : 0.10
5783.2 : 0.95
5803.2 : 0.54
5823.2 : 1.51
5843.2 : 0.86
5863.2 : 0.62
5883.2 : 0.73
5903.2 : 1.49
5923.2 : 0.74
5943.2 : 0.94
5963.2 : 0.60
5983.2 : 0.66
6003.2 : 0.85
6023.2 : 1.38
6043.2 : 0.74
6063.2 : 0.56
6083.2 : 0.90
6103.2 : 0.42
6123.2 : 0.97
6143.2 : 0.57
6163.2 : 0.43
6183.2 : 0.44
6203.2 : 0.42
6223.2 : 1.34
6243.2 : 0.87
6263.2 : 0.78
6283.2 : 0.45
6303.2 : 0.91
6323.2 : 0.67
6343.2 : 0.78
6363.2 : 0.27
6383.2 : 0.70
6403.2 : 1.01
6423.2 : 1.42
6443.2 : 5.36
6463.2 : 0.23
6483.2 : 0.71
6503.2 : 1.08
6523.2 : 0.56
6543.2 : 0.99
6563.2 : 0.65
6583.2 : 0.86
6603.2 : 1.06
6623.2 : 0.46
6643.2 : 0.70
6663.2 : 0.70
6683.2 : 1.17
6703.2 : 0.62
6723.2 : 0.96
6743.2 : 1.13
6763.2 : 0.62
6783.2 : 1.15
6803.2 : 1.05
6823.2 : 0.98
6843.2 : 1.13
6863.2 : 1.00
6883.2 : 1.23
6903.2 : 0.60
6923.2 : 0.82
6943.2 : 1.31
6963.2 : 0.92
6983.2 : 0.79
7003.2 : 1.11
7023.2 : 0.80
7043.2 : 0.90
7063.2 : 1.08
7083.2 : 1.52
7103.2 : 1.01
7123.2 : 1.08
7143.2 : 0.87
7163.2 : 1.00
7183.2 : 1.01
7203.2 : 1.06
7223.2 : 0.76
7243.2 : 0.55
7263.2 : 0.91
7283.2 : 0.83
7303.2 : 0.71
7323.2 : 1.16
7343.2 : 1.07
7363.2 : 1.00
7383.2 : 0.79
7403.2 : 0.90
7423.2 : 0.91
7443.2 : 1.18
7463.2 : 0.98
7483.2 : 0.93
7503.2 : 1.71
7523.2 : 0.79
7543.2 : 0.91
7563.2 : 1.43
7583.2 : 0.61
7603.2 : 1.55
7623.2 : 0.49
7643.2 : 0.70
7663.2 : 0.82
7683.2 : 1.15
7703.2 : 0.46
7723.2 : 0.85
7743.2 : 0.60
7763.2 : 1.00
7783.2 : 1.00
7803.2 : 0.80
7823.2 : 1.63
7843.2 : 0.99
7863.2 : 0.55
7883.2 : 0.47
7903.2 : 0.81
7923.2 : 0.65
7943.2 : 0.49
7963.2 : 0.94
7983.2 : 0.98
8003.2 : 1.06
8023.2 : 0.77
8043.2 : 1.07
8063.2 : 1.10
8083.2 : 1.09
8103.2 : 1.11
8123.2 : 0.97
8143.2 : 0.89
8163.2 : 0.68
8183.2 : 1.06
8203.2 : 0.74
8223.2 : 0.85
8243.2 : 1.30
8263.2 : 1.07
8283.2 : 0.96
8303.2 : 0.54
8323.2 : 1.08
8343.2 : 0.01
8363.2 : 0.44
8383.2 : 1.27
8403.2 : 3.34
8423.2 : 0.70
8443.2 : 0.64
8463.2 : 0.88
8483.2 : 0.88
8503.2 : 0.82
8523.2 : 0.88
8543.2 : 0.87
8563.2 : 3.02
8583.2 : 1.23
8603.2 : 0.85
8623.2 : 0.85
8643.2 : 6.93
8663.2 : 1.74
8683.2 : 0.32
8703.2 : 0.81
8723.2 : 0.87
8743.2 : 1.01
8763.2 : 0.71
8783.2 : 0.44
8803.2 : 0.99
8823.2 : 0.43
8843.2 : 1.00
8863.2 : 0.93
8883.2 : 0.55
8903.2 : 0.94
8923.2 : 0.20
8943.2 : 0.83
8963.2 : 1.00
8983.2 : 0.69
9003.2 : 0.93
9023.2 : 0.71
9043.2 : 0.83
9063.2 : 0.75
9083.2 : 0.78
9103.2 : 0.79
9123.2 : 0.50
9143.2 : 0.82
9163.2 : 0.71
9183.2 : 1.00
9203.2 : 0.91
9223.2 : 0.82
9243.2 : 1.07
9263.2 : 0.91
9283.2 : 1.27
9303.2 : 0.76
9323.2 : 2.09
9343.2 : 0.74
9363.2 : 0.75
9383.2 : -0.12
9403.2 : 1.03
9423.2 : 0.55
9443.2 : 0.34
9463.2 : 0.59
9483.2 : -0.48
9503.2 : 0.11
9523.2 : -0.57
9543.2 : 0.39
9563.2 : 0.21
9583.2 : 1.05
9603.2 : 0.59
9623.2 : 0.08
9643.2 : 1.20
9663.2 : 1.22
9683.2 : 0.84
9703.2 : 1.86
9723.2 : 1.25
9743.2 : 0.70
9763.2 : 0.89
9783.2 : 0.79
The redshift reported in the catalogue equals 0.73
